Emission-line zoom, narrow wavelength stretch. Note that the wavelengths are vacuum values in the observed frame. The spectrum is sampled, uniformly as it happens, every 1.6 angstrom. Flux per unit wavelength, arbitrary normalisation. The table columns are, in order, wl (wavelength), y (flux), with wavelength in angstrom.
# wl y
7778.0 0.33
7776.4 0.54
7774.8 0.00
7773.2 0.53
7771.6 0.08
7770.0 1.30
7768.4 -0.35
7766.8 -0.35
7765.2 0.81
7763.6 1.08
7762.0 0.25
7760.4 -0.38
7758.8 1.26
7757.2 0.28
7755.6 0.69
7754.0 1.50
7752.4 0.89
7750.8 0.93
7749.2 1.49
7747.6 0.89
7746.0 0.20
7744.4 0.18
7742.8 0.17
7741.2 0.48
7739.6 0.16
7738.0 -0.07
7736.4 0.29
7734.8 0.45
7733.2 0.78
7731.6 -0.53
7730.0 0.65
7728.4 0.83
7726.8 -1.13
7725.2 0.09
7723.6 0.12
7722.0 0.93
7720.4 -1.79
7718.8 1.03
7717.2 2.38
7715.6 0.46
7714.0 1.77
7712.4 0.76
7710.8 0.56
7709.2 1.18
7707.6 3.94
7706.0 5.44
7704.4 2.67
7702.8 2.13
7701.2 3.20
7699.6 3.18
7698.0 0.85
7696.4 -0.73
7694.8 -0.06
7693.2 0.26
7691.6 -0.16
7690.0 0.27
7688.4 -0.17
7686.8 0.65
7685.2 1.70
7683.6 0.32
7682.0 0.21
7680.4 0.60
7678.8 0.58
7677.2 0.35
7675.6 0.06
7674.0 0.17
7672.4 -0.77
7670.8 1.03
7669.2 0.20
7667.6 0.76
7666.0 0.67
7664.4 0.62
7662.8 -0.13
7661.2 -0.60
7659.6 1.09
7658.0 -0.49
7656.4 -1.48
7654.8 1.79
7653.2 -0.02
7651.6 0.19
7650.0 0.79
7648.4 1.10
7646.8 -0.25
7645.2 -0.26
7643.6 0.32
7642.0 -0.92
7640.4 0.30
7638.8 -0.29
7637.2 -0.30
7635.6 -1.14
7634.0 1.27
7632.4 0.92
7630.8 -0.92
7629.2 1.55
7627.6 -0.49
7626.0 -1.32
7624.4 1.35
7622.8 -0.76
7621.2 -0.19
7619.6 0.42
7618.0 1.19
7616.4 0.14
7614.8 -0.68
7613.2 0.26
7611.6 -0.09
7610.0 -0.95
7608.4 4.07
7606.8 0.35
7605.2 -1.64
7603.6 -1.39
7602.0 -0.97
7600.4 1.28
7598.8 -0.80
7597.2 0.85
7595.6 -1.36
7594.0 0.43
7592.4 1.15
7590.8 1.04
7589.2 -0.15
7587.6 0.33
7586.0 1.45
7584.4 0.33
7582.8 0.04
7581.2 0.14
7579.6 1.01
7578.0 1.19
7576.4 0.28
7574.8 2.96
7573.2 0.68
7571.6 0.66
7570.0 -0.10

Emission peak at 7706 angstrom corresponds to [O II]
